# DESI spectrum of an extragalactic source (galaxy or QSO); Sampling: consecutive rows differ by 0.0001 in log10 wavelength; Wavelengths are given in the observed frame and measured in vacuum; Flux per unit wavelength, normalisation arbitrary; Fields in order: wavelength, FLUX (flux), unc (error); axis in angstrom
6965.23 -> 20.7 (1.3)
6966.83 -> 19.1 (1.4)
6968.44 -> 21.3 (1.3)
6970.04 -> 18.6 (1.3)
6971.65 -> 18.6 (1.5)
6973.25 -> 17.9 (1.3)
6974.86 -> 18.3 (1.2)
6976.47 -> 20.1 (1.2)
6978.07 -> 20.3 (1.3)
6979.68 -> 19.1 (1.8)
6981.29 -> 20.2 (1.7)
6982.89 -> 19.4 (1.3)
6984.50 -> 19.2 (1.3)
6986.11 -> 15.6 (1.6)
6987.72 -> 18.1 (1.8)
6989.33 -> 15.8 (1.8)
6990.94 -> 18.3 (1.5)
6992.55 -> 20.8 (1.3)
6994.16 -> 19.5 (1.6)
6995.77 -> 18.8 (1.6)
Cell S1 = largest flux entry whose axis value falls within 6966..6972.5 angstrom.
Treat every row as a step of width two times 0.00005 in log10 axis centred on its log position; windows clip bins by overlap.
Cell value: 21.3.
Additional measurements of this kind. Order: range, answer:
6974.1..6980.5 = 20.3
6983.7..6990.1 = 19.2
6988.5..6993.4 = 20.8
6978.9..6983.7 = 20.2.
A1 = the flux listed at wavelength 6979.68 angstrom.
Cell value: 19.1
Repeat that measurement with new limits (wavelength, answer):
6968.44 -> 21.3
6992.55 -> 20.8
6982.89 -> 19.4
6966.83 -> 19.1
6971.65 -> 18.6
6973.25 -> 17.9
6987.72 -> 18.1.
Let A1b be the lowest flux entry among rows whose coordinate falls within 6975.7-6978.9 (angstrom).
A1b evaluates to 20.1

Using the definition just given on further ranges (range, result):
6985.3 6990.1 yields 15.6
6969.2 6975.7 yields 17.9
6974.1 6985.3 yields 18.3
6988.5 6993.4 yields 15.8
